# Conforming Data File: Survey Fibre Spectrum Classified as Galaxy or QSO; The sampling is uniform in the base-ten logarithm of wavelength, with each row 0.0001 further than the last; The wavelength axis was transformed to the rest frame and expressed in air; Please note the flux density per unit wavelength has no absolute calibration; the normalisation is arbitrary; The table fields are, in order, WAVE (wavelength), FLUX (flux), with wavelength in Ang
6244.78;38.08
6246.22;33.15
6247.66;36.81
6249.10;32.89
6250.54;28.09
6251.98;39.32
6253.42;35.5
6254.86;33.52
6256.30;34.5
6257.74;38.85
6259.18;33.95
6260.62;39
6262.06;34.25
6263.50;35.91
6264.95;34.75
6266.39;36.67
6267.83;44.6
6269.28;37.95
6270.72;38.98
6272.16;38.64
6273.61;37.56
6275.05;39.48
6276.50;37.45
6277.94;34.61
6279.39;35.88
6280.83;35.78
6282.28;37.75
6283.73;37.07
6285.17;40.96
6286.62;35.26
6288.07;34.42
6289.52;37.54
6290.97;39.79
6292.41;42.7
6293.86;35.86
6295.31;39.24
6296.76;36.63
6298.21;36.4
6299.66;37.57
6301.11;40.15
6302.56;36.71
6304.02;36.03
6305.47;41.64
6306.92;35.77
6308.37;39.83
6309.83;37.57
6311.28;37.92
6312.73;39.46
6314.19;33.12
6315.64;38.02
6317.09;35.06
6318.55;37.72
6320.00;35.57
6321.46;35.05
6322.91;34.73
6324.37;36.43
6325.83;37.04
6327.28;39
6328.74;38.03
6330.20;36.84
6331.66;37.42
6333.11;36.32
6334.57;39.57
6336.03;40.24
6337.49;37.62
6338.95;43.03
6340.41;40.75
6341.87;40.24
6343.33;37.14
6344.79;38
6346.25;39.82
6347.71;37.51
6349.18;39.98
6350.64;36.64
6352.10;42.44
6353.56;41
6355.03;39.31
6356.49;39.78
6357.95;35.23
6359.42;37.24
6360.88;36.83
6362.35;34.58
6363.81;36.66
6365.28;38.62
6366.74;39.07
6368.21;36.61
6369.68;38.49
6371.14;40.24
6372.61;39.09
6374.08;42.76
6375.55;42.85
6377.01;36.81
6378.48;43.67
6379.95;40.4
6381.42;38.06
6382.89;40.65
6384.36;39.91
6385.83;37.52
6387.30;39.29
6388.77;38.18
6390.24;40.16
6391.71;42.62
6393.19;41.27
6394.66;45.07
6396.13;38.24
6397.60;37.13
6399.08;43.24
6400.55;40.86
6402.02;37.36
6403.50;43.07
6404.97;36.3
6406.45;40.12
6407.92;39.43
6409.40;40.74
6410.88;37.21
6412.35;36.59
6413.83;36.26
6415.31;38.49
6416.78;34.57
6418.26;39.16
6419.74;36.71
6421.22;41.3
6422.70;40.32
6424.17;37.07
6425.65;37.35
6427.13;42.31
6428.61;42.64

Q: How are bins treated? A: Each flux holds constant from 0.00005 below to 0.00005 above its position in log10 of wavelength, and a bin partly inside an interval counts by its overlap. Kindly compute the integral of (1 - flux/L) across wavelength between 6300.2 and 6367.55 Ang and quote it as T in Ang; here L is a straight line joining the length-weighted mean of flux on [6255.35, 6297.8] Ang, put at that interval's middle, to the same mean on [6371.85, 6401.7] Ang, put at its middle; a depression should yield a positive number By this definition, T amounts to 1.7 Ang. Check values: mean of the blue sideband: 37.4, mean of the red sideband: 40.3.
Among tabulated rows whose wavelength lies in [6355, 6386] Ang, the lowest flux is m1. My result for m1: 34.58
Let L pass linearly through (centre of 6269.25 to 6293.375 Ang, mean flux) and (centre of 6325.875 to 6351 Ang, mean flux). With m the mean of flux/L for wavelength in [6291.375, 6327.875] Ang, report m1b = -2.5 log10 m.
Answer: 0.02 mag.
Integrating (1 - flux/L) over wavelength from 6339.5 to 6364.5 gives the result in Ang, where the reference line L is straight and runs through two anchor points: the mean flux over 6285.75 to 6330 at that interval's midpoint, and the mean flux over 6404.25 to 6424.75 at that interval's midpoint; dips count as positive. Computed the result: -0.5 Ang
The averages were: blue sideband 37.3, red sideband 38.2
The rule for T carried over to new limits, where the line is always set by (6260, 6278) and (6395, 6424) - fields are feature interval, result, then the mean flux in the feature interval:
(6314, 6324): 0.63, 35.8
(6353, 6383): -0.28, 38.9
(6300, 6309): -0.06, 38.3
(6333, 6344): -0.35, 39.5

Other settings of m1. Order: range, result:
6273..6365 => 33.12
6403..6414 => 36.26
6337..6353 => 36.64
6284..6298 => 34.42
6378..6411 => 36.3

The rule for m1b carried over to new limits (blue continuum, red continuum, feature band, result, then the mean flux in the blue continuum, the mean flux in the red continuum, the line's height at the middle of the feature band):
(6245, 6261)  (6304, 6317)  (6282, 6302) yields -0.03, 35.1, 37.7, 36.8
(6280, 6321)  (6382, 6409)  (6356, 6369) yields 0.06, 37.5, 40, 39.2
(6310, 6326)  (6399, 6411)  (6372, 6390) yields -0.03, 36.4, 39.8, 38.8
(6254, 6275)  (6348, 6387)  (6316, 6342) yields 0.02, 37.2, 39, 38.3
